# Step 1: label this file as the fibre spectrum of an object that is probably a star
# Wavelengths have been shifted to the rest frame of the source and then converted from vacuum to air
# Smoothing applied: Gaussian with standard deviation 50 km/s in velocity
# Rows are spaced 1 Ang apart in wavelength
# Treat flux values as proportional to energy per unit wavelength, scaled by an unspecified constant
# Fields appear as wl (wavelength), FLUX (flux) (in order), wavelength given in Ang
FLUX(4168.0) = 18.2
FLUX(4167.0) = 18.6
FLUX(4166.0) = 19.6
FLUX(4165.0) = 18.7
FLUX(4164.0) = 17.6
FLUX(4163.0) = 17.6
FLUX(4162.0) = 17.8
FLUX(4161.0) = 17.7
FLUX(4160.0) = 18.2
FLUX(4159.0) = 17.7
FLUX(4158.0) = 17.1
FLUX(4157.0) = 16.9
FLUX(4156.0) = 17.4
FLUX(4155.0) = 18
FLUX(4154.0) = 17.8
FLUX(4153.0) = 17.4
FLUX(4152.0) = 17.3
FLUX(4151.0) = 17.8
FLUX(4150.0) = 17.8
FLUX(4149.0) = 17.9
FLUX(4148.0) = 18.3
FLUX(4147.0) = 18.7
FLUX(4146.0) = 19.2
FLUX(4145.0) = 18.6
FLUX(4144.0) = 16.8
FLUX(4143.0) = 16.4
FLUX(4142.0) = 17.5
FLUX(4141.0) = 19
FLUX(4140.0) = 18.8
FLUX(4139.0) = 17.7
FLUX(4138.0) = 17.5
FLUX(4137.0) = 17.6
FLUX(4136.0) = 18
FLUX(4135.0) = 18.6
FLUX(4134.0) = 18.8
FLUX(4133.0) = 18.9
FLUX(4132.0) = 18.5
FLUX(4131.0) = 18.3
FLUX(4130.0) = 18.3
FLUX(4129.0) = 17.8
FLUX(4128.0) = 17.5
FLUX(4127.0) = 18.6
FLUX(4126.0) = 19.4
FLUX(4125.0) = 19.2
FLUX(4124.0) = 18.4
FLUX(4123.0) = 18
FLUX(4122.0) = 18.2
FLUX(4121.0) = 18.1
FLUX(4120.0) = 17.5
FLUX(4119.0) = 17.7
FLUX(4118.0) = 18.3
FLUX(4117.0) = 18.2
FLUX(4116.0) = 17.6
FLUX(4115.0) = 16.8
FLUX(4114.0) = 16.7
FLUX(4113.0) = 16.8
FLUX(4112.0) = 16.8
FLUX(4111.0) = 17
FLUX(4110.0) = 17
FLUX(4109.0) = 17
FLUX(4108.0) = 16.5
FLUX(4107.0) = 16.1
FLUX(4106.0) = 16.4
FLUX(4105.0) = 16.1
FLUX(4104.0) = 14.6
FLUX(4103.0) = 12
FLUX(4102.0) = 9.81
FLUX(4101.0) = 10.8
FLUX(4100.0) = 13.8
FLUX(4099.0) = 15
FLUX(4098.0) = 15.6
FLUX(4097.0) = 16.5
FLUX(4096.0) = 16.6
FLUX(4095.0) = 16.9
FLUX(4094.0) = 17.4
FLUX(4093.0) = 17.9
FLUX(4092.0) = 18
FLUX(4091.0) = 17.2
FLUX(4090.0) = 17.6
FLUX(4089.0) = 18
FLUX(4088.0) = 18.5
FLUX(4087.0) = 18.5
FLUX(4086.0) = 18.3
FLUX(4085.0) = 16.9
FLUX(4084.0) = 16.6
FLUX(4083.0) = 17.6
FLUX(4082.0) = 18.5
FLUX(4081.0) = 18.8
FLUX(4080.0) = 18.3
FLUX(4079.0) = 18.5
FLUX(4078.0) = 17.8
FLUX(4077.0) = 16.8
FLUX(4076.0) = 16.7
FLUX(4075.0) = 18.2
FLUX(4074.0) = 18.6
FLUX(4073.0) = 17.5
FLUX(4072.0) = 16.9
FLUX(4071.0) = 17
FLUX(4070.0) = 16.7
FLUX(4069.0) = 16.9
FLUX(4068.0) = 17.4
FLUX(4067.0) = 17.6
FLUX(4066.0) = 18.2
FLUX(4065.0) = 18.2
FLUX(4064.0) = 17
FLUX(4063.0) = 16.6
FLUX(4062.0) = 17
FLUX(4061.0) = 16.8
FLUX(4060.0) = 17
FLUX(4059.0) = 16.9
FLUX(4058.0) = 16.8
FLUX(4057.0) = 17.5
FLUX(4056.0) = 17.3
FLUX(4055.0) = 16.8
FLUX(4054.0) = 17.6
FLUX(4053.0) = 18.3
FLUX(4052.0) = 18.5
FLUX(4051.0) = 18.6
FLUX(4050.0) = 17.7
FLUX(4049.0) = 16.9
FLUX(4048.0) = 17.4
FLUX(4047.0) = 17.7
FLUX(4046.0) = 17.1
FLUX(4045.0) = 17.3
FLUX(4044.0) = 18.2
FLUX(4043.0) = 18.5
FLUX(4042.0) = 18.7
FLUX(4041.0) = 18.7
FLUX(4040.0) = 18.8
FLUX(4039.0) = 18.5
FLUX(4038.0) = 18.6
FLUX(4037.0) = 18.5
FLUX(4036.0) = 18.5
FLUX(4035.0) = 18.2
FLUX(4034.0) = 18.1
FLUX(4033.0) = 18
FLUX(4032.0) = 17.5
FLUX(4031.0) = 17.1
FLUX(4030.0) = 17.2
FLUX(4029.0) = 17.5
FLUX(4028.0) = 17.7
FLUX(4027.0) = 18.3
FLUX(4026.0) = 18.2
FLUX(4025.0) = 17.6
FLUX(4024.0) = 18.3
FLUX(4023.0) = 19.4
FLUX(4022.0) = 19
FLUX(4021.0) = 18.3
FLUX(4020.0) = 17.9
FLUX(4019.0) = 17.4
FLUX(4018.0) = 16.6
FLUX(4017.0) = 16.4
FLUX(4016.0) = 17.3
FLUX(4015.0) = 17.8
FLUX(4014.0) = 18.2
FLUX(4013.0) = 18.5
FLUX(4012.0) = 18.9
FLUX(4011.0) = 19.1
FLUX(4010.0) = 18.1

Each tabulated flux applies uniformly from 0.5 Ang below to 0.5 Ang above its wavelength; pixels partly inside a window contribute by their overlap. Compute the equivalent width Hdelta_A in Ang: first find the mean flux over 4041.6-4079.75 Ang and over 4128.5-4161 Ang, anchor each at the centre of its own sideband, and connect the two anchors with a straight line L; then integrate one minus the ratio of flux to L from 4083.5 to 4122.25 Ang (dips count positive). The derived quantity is 2.6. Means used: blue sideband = 17.5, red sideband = 18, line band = 16.5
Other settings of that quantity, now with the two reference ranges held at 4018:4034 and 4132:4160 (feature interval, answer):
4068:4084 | 0.3 Ang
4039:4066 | 0.4 Ang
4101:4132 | 1.7 Ang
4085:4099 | 0.4 Ang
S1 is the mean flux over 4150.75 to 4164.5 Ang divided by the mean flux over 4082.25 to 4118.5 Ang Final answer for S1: 1.1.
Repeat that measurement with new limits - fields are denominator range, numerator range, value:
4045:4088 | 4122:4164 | 1.03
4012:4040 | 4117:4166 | 1.00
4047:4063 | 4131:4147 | 1.04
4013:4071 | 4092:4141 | 0.96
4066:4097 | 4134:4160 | 1.01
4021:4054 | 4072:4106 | 0.92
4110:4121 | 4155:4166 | 1.02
